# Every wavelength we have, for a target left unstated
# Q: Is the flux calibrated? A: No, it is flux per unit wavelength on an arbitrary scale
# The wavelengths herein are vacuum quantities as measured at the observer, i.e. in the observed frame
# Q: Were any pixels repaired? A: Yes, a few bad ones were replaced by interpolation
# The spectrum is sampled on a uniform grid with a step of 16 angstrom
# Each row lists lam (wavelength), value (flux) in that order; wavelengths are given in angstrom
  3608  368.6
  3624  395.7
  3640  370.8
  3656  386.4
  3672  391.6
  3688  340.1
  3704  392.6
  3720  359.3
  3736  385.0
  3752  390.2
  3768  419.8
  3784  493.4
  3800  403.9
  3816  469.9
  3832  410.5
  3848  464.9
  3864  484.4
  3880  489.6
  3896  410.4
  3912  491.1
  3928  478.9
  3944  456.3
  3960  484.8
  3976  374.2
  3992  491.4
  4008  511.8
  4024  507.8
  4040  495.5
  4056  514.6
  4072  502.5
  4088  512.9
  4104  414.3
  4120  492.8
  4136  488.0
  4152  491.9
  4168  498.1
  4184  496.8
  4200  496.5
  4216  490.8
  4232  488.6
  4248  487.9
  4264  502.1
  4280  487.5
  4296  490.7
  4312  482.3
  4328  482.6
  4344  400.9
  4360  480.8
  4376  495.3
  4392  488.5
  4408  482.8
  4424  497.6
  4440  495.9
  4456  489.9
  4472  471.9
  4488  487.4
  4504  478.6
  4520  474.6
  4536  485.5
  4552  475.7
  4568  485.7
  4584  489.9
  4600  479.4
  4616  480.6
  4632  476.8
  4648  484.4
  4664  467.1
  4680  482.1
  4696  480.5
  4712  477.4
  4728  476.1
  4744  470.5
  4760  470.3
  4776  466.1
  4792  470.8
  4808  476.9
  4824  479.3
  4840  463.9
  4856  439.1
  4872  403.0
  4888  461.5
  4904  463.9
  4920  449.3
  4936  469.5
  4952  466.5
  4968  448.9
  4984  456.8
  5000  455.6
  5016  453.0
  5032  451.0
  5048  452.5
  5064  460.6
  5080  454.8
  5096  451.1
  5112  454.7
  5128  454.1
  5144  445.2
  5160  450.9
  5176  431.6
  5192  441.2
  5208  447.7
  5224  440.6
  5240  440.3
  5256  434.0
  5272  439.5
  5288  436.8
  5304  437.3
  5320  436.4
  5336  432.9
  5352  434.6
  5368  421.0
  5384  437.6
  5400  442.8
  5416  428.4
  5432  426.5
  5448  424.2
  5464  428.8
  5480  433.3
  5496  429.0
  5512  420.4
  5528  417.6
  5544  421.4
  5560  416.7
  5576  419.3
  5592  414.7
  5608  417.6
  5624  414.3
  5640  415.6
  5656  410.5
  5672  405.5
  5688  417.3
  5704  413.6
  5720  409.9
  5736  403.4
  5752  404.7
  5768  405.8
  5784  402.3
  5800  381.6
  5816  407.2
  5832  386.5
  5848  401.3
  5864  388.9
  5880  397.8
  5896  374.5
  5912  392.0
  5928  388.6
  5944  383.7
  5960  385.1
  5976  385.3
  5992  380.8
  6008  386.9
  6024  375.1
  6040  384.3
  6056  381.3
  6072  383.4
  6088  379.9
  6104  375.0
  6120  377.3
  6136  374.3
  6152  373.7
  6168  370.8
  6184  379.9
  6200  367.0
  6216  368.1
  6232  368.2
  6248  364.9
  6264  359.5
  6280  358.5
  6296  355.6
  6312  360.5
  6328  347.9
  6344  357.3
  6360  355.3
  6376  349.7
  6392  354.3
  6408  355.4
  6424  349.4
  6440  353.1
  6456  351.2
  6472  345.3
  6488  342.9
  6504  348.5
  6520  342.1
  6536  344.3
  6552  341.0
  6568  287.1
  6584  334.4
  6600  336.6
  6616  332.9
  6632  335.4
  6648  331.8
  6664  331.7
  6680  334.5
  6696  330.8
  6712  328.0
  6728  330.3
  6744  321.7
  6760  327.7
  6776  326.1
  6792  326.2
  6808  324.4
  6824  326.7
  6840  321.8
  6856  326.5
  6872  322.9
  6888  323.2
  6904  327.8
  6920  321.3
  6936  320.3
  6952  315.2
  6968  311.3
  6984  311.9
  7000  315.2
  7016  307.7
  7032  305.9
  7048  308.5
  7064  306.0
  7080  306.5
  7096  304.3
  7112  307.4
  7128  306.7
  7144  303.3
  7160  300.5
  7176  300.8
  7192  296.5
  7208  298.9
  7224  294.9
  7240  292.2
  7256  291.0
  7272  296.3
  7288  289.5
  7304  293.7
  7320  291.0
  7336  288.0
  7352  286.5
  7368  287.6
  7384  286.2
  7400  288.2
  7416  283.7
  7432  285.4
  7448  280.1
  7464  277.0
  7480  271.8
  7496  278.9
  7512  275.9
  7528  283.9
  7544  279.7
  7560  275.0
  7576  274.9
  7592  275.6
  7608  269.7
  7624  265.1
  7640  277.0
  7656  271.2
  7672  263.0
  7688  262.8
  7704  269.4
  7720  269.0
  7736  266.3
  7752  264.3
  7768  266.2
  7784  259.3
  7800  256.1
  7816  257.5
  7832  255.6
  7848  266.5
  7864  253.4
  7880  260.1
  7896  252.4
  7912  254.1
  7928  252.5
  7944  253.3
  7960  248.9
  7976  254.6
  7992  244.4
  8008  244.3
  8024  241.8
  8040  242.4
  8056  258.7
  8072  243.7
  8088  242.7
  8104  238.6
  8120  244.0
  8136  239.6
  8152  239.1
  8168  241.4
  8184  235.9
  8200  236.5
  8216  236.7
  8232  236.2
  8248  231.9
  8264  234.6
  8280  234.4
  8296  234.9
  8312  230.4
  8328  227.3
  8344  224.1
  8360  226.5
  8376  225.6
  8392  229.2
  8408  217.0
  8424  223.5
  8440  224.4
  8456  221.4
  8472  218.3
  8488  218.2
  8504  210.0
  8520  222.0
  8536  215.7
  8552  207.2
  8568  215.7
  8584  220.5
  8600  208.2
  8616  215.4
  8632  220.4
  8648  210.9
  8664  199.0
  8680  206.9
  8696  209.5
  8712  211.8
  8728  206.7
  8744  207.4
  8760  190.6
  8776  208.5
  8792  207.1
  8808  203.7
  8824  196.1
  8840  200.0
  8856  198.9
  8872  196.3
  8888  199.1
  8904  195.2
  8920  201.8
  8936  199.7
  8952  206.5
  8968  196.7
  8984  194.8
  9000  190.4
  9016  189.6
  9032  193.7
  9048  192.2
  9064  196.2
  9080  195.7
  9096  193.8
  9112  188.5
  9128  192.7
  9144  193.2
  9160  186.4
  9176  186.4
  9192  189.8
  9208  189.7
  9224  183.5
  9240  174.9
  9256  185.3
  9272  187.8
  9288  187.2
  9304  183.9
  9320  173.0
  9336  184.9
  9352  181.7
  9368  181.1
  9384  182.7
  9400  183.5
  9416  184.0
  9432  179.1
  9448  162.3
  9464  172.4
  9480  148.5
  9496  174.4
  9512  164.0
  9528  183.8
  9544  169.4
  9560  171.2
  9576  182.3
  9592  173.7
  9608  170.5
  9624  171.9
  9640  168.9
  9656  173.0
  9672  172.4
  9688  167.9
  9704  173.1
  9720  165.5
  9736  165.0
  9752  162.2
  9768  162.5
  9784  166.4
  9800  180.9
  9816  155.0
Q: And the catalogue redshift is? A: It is 0.00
